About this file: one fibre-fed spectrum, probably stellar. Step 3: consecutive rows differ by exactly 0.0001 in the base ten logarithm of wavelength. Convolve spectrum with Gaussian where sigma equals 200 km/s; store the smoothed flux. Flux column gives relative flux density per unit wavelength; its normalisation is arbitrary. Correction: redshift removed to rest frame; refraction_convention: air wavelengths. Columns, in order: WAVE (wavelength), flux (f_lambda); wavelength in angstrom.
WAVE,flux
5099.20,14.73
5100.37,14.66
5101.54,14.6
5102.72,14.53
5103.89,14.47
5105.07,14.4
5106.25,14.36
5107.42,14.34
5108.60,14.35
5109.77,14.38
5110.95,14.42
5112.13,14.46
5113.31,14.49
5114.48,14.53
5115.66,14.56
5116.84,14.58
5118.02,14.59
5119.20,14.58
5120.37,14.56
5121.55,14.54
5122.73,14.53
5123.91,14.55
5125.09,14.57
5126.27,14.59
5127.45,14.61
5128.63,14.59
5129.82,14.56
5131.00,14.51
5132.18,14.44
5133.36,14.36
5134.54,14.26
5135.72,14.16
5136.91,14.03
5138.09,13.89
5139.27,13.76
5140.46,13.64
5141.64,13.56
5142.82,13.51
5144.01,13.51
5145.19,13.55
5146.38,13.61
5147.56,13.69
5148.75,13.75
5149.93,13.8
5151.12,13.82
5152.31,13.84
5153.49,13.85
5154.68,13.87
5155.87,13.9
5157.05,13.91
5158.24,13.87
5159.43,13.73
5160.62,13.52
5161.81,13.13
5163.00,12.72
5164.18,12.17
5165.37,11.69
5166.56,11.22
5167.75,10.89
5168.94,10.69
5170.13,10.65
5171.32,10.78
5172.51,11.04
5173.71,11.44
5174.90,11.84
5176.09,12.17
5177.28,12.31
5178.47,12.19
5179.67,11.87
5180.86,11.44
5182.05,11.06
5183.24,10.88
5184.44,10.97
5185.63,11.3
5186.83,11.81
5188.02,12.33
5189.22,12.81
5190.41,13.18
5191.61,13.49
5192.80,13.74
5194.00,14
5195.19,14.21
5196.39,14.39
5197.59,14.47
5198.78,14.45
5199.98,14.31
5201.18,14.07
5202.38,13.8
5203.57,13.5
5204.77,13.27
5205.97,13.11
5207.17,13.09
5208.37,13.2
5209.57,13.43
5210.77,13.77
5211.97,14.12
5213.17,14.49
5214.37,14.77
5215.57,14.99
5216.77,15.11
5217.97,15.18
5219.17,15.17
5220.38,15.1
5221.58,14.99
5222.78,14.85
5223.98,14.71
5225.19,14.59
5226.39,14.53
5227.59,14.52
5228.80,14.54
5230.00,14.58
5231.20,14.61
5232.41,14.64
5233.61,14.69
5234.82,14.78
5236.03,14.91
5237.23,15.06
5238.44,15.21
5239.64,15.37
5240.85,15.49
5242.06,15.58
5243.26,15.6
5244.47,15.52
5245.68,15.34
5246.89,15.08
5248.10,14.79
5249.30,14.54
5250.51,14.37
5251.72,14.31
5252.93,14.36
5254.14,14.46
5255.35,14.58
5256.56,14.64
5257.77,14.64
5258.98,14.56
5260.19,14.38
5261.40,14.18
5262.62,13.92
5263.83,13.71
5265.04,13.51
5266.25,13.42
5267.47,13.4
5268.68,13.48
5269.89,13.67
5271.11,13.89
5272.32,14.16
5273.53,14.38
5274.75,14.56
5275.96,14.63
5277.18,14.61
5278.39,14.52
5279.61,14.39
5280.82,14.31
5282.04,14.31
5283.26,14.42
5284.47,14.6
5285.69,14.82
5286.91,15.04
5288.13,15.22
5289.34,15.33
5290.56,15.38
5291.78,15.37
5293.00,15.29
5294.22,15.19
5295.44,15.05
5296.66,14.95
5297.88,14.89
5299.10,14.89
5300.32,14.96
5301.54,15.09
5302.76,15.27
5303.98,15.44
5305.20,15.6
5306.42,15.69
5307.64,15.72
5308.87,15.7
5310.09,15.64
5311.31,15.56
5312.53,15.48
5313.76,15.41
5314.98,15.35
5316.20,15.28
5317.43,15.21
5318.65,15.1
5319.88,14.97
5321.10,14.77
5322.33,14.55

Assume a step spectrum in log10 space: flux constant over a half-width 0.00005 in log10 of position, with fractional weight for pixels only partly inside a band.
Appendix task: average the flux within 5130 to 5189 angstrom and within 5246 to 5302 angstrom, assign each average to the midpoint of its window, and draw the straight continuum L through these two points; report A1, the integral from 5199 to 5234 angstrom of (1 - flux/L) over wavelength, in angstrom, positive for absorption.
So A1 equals -1.7 angstrom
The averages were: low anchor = 12.8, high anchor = 14.5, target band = 14.3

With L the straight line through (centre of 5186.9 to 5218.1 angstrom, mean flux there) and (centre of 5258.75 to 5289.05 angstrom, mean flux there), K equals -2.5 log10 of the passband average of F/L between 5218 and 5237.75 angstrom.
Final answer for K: -0.06 mag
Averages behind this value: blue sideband 13.8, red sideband 14.3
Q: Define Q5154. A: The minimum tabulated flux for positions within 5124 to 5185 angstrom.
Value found 10.65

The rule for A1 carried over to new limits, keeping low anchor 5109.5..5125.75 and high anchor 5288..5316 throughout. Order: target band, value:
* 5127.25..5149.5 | 0.96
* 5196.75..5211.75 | 1.18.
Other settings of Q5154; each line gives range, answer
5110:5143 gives 13.51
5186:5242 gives 11.81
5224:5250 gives 14.52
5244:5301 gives 13.4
